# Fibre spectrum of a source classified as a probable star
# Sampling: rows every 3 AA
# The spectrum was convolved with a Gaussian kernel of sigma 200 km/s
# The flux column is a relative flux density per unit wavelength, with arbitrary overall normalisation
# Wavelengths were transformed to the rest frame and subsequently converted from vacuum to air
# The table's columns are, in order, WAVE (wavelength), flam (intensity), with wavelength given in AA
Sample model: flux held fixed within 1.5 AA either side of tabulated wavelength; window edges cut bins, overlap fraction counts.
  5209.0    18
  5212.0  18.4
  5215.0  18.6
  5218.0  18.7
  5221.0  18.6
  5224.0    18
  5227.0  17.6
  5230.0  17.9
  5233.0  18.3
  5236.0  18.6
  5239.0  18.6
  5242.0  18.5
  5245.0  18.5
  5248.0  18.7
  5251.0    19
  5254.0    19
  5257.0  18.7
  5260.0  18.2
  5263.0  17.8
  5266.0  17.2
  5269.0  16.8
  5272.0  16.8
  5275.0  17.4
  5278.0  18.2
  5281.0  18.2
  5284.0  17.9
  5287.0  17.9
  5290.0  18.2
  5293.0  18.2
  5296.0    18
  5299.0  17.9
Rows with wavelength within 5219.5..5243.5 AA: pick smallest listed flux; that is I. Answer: 17.6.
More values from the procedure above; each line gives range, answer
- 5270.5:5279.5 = 16.8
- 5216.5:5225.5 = 18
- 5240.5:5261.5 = 18.2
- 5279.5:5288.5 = 17.9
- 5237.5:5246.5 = 18.5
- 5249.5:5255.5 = 19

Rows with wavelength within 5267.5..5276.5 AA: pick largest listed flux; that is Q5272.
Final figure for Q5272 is 17.4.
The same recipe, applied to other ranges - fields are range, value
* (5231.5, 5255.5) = 19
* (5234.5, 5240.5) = 18.6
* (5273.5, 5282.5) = 18.2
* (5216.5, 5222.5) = 18.7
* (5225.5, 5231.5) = 17.9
